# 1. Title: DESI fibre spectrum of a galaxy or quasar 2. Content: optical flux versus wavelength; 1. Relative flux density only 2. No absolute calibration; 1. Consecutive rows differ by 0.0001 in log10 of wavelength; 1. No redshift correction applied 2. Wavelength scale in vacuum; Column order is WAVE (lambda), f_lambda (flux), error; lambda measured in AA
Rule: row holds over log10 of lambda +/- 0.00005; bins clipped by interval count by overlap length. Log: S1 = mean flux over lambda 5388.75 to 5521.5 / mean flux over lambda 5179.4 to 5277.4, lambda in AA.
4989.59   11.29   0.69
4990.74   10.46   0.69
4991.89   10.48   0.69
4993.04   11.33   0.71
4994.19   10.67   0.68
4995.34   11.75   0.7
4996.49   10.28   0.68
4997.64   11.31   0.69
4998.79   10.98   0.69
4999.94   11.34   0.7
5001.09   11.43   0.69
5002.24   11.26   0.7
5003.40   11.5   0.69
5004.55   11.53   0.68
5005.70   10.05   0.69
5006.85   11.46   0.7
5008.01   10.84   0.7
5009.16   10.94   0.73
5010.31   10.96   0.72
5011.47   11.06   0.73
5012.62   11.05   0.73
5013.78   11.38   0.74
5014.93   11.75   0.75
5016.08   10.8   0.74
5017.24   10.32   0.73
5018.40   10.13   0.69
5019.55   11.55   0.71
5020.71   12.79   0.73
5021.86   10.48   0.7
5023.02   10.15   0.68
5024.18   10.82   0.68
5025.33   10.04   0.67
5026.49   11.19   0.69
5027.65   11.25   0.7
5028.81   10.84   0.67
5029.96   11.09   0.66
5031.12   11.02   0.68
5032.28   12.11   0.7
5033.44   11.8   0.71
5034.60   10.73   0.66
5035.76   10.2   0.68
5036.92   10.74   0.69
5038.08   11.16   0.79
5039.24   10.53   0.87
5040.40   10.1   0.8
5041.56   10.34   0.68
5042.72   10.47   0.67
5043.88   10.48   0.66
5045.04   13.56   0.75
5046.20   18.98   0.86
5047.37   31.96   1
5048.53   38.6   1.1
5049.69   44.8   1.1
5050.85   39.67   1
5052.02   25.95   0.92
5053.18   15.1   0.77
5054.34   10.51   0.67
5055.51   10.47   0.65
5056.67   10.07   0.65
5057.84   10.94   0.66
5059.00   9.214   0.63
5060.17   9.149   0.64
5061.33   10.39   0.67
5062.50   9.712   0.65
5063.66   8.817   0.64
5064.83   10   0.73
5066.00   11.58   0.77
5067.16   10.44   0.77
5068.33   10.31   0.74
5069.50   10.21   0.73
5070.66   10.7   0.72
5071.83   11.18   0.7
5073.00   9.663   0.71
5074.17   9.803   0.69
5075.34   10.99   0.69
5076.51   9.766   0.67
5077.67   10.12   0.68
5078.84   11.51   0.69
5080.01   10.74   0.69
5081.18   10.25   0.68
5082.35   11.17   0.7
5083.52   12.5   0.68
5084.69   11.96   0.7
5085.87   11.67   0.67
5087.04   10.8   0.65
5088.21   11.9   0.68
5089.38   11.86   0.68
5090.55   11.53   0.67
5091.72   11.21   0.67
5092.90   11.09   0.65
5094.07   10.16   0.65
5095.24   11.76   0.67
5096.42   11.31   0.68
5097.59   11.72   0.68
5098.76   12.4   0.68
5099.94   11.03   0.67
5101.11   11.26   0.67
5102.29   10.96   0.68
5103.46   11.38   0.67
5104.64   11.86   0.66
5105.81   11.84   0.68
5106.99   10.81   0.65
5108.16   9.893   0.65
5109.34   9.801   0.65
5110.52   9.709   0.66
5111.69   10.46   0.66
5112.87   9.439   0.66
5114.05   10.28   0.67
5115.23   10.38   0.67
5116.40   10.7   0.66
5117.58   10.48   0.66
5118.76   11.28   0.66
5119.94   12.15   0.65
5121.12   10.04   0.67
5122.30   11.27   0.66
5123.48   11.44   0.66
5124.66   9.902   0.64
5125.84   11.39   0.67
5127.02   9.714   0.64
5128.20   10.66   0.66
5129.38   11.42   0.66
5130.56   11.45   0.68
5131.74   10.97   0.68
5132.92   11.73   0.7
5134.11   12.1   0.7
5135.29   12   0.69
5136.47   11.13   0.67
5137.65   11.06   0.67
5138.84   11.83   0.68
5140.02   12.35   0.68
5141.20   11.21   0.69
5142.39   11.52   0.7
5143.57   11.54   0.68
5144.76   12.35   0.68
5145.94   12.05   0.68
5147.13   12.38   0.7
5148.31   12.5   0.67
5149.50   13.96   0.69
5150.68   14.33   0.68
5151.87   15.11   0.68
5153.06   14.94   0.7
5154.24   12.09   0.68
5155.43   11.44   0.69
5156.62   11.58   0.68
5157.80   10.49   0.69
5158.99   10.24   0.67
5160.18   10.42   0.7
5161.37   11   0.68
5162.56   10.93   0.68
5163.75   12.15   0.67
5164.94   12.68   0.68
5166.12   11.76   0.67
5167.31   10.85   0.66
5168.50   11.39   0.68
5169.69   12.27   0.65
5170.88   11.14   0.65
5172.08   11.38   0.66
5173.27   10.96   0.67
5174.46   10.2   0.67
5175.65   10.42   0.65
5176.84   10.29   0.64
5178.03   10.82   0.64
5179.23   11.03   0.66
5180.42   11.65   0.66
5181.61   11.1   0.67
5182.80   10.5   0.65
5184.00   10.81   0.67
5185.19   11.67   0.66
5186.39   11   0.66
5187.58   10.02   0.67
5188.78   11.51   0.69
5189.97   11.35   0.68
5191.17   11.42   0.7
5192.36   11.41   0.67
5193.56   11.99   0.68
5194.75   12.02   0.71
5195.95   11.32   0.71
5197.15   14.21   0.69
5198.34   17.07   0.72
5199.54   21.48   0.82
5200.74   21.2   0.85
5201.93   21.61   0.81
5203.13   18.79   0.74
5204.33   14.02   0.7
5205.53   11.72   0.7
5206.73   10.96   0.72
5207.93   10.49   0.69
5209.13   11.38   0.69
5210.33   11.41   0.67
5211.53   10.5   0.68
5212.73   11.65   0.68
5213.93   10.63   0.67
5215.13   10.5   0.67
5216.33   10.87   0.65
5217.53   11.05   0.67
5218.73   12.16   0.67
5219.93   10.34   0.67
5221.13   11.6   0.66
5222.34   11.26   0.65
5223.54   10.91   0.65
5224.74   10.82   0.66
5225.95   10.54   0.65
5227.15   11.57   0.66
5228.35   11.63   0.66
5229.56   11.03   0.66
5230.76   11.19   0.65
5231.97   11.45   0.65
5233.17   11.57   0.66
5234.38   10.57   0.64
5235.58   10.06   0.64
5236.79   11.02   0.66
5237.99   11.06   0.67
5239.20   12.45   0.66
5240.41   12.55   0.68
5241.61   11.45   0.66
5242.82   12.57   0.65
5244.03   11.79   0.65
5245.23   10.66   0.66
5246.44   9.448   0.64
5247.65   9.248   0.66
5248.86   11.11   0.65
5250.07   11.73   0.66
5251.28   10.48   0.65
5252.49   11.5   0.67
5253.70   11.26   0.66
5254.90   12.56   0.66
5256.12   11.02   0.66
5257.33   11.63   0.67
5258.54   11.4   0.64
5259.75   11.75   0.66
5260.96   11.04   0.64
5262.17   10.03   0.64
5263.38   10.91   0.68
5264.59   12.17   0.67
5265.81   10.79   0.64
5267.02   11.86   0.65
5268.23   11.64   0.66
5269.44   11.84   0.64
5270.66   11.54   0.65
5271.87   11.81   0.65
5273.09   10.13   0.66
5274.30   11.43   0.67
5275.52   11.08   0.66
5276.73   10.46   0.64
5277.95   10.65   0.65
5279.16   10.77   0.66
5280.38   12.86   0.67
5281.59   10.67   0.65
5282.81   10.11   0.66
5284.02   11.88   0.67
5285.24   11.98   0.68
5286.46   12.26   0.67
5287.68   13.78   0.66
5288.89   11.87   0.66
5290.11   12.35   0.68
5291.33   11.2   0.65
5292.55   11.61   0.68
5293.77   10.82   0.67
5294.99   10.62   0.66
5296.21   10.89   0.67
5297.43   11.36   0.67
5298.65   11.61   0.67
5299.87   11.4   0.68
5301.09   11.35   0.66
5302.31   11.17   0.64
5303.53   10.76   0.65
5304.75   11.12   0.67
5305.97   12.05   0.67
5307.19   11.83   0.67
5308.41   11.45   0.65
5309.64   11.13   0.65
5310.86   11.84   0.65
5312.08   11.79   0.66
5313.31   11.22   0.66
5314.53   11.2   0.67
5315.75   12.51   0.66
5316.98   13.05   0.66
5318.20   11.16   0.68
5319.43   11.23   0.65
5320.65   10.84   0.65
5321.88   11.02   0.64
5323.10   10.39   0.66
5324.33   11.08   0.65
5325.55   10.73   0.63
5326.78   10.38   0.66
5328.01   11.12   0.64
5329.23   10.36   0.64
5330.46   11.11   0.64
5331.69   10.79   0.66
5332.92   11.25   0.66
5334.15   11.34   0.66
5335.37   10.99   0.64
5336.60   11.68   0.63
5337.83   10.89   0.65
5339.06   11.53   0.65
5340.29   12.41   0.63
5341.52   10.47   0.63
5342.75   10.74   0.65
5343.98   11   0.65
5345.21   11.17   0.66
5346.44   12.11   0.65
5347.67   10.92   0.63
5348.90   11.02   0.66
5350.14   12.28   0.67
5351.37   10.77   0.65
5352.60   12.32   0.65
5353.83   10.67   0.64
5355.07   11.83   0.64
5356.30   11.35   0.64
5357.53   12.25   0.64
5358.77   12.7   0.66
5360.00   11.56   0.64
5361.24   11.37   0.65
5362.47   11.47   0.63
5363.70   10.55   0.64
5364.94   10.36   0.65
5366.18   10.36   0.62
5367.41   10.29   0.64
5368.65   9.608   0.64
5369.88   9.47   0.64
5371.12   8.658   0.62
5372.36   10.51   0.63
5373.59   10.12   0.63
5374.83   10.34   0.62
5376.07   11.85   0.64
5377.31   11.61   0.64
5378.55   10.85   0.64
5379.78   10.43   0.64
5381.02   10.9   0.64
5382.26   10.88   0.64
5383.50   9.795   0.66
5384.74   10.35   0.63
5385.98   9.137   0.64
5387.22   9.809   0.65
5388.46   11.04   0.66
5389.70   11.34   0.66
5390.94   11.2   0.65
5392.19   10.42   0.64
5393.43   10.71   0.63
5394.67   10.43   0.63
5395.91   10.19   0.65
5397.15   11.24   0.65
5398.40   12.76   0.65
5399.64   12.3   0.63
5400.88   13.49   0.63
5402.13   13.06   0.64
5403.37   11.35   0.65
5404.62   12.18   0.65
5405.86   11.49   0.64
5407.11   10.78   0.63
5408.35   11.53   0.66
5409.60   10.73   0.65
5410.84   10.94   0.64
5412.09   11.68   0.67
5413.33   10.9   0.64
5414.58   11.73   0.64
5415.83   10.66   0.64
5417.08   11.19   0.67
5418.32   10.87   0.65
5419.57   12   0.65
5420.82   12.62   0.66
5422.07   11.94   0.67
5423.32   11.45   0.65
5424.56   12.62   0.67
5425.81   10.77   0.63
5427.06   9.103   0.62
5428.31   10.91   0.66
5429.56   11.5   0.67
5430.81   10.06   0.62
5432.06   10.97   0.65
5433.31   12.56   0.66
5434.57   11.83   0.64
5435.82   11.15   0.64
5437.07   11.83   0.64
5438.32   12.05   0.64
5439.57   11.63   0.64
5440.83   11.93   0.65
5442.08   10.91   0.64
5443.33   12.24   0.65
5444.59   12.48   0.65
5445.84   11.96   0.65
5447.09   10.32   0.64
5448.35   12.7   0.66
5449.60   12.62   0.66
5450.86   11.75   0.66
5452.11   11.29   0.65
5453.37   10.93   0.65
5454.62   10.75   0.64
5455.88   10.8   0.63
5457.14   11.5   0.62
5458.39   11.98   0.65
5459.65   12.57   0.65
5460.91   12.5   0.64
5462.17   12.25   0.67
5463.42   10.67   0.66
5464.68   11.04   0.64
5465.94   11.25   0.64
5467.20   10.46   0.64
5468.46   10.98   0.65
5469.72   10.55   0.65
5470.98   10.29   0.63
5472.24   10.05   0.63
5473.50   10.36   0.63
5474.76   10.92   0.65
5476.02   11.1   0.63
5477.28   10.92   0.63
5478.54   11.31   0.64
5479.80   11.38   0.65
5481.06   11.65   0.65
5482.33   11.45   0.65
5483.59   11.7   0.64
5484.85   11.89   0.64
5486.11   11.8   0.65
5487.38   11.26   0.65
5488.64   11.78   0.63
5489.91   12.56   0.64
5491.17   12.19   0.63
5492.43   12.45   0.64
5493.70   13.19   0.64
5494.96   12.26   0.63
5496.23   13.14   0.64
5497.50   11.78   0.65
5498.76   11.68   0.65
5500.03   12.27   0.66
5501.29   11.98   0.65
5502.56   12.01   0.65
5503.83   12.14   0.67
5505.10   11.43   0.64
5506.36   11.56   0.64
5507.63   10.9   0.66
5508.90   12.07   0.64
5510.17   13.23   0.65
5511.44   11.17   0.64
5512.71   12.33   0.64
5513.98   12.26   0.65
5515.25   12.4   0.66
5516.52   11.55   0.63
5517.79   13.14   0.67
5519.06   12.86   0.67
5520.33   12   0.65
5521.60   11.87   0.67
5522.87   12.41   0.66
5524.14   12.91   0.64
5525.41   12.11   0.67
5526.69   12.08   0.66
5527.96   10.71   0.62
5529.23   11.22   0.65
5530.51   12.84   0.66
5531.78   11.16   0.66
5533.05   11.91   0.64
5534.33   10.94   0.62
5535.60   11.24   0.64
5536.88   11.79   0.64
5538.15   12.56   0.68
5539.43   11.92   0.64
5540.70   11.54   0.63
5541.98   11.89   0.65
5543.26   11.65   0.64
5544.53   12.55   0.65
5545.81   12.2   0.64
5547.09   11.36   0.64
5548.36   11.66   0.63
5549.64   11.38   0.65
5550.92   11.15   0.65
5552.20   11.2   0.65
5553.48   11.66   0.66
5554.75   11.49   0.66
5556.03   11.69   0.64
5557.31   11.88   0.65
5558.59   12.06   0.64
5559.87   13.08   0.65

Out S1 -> 0.98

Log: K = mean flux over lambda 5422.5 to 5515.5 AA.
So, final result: 11.6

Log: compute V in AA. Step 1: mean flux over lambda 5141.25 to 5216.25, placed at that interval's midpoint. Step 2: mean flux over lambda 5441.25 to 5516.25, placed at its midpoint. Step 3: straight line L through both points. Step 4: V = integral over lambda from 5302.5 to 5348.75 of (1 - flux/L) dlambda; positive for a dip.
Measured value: 2.7 AA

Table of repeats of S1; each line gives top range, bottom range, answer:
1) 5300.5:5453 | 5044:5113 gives 0.85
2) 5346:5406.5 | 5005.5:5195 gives 0.92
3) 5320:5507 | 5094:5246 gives 0.97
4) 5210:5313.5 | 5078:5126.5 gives 1.02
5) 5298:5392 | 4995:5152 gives 0.92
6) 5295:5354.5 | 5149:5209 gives 0.91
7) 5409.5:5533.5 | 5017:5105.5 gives 0.92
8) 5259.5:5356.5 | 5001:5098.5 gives 0.90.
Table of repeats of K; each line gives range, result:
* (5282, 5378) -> 11.2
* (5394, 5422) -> 11.6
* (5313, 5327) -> 11.3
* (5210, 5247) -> 11.2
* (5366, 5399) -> 10.5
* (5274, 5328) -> 11.4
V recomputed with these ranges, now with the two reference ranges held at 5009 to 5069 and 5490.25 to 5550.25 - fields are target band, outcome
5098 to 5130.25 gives 5.9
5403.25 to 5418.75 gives 1.4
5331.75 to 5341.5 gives 0.9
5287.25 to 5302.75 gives 1.4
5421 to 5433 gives 1.1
